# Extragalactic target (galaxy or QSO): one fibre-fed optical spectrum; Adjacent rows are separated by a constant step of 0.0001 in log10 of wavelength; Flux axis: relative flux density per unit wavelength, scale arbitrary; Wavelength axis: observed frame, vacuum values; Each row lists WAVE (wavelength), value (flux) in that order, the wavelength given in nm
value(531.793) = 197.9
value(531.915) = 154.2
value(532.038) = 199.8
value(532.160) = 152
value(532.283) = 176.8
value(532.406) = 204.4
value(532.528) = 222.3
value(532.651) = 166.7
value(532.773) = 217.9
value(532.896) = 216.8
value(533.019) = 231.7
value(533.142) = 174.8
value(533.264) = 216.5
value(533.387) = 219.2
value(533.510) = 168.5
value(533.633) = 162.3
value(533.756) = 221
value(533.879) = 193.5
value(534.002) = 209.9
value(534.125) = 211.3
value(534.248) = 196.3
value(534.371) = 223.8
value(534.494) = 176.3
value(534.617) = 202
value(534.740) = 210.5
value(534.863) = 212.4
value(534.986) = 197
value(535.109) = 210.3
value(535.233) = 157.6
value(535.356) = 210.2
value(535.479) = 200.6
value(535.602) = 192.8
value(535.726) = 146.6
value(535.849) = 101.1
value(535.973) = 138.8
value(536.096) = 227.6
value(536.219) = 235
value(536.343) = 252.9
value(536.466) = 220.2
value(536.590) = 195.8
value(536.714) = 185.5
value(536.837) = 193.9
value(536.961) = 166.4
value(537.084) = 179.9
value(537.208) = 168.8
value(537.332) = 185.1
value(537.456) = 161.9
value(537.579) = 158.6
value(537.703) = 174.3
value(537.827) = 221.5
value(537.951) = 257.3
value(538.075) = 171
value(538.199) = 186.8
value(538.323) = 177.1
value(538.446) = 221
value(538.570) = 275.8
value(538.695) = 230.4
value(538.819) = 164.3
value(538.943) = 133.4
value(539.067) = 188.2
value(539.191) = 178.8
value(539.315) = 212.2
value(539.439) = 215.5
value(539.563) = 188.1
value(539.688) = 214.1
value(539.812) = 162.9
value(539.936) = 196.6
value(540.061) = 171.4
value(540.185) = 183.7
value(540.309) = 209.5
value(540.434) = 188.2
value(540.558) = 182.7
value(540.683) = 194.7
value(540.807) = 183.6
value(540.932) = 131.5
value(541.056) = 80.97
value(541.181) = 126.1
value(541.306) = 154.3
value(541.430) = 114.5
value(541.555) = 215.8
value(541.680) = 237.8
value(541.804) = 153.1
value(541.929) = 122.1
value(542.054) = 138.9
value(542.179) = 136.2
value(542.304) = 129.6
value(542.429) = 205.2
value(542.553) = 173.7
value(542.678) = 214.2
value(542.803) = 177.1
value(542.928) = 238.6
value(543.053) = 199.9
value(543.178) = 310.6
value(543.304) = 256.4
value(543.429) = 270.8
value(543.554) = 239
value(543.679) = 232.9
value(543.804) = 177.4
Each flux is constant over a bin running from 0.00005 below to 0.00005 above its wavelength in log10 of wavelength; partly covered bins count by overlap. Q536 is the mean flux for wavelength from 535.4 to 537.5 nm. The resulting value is 186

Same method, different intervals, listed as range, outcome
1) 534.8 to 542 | 185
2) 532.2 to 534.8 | 201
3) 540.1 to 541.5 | 160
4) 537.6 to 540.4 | 196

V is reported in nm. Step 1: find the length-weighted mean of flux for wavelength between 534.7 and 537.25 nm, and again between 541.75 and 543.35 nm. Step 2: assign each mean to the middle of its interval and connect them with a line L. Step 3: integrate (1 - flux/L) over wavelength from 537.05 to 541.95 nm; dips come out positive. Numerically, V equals 0.18 nm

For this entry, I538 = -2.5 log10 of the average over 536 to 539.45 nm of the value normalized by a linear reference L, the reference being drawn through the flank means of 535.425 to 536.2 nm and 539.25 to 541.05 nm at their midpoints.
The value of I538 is -0.12 mag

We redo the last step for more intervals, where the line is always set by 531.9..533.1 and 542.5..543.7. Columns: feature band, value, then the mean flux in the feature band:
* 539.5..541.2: 0.27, 174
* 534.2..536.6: 0.05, 195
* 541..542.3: 0.47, 147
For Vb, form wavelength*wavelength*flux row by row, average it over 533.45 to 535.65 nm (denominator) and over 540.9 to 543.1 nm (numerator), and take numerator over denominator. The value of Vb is 0.85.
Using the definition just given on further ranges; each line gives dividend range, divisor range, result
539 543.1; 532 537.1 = 0.92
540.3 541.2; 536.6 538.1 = 0.88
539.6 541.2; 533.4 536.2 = 0.92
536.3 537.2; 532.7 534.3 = 0.98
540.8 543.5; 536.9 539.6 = 0.96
